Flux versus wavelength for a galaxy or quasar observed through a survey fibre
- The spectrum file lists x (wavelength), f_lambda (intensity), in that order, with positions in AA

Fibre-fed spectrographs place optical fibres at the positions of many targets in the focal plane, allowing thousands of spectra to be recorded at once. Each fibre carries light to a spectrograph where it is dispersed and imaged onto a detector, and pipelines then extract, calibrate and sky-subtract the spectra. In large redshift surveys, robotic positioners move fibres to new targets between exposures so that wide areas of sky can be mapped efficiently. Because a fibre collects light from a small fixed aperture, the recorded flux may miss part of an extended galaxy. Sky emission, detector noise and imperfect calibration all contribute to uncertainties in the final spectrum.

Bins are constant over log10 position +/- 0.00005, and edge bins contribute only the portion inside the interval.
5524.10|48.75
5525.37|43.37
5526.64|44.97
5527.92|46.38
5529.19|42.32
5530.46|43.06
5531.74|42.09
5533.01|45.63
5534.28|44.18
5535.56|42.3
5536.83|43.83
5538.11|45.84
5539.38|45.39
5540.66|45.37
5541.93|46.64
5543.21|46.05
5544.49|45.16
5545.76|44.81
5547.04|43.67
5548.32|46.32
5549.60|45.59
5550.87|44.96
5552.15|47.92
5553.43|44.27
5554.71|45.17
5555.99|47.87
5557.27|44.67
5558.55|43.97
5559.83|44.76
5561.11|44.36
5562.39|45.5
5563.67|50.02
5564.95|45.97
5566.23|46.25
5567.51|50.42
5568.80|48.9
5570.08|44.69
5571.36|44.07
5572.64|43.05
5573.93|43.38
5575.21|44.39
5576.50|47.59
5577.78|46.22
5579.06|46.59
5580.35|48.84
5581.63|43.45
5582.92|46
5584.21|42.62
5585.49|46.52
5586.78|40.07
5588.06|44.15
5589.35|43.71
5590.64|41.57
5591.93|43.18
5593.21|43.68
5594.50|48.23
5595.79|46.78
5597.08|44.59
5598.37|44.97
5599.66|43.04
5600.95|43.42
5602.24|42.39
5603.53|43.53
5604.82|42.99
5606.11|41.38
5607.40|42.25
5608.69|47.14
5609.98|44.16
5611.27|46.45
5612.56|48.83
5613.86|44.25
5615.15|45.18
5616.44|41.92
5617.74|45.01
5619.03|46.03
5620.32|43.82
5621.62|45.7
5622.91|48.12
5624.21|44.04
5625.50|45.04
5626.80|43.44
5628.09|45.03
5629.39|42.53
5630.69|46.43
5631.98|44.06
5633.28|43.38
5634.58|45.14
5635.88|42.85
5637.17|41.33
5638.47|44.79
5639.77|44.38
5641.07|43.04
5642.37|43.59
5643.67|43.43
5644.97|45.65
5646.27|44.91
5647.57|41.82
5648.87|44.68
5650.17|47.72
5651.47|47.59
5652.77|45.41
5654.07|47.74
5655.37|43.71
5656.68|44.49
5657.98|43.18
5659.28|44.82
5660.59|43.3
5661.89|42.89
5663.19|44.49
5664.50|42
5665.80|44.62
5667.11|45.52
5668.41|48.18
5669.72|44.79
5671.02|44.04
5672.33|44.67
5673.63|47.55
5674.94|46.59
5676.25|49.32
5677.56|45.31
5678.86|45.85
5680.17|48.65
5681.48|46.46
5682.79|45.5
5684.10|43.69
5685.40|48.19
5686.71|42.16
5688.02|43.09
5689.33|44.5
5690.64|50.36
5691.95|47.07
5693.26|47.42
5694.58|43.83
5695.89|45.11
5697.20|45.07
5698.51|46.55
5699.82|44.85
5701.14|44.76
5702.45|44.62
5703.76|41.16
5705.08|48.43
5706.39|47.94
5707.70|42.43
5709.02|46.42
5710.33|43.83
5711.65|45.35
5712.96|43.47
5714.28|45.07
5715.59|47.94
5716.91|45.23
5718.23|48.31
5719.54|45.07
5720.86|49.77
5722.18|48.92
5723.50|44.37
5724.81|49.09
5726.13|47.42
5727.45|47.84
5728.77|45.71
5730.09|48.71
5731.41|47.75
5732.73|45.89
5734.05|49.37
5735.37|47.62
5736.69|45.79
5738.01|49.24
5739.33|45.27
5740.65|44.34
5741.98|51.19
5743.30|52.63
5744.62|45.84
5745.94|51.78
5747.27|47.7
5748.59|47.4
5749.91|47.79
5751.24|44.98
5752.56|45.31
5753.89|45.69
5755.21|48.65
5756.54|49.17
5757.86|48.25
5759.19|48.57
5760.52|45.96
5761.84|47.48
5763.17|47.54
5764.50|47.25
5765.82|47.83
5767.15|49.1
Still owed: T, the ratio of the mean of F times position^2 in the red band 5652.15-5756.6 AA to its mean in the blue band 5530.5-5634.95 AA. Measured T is 1.07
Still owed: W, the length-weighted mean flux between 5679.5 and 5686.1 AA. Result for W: 46.5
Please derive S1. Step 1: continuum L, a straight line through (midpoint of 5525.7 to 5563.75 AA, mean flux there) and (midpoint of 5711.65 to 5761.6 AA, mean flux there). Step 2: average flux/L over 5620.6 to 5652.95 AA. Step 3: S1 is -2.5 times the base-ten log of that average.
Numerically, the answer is 0.038 mag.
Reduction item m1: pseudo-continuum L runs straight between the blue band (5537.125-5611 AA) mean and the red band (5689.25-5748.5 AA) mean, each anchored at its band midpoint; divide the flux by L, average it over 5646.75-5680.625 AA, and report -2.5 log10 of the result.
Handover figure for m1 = 0.02 mag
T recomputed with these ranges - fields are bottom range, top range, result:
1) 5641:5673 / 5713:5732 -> 1.08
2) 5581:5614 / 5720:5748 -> 1.14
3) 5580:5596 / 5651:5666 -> 1.03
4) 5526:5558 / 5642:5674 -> 1.04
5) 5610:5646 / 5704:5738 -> 1.08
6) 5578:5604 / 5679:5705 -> 1.06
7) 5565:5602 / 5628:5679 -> 1.02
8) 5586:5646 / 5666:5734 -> 1.07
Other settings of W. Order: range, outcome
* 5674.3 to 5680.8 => 47.1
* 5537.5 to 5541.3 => 45.6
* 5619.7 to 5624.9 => 45.4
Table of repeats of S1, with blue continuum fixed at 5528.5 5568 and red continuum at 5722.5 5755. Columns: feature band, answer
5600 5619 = 0.04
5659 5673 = 0.05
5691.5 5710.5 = 0.04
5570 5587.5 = 0.02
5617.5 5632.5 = 0.03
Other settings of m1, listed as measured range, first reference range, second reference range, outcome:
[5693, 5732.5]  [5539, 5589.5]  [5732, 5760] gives 0.03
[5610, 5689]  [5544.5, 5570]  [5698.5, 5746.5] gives 0.04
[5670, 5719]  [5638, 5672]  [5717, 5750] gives 0.01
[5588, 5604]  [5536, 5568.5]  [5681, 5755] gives 0.05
